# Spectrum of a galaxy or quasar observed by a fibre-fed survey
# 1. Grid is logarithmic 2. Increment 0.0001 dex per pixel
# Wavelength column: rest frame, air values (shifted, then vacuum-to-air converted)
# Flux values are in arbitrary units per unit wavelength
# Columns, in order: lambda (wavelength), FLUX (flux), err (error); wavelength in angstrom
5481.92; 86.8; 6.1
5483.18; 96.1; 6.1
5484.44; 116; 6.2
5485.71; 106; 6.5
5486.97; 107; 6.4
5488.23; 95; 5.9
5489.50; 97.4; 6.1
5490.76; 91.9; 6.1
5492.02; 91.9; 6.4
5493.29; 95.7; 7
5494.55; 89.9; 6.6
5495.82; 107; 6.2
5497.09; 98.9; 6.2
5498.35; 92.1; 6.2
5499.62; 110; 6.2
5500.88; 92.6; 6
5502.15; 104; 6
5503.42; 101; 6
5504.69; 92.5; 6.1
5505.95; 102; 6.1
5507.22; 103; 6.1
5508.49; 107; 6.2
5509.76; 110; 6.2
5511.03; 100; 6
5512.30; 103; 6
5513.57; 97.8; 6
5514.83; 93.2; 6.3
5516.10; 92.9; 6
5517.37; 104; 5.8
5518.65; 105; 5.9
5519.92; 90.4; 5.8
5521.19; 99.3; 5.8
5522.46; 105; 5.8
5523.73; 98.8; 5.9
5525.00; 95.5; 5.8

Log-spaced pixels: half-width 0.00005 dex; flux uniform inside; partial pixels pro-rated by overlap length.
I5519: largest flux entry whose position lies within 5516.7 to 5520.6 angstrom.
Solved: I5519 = 105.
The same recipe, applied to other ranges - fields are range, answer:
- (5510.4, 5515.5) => 103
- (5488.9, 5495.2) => 97.4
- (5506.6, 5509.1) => 107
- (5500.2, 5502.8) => 104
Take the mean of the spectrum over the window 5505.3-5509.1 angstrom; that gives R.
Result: 104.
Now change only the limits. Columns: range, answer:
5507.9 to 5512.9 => 105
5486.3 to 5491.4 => 98.1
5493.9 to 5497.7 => 98.5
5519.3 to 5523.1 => 98.4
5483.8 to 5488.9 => 106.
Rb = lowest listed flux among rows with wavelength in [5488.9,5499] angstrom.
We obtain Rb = 89.9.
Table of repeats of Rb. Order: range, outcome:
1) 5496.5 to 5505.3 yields 92.1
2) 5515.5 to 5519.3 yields 92.9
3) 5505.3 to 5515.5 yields 93.2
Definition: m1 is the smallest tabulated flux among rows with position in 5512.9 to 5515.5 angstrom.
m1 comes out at 93.2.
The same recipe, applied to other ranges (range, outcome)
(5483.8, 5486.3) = 106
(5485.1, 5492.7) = 91.9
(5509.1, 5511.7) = 100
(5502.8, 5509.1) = 92.5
